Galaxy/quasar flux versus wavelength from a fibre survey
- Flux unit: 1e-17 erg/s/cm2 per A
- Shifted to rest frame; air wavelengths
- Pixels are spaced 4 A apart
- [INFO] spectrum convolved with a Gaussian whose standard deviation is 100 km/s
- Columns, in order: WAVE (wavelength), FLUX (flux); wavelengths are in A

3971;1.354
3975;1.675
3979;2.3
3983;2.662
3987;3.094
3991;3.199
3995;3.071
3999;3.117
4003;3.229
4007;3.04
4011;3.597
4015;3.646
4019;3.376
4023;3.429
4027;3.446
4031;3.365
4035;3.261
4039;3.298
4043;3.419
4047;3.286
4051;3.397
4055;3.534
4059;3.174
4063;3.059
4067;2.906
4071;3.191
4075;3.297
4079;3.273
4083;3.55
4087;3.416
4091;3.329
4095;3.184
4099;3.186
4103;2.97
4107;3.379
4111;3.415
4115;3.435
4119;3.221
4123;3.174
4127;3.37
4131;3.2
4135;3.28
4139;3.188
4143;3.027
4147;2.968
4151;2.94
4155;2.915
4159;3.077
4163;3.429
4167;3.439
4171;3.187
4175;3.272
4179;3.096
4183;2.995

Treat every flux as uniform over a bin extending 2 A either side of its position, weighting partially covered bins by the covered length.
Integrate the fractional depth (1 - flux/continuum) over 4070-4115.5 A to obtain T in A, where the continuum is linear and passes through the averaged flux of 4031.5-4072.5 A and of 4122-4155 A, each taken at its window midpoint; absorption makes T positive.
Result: -1.5 A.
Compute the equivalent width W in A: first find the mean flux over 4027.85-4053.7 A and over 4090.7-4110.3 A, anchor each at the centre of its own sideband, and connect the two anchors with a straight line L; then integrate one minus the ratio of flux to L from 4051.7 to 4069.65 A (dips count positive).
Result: 0.6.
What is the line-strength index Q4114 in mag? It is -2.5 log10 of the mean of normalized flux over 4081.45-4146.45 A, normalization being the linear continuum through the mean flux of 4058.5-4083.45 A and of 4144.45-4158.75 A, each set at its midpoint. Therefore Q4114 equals -0.07 mag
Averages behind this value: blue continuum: 3.19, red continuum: 2.96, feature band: 3.26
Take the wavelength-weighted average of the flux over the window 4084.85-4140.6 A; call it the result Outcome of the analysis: 3.27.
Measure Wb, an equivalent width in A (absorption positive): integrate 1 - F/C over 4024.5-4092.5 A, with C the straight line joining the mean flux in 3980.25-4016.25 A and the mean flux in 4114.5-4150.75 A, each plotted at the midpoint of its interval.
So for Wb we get -3.0 A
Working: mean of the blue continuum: 3.16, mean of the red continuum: 3.18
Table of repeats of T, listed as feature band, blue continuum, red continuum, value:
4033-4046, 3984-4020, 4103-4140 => -0.27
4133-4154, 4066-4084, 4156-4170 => 1.27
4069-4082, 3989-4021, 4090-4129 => -0.02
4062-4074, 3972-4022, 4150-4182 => -0.05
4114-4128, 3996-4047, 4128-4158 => -0.69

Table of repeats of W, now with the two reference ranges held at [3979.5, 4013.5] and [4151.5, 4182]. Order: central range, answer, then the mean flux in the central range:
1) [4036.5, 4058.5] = -1.7 A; 3.37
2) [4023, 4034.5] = -1.0 A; 3.39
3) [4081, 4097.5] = -1.2 A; 3.36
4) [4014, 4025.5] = -1.3 A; 3.47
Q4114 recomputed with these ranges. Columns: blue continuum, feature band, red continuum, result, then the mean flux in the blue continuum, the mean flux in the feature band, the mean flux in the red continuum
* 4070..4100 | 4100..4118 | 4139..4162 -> -0.03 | 3.31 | 3.29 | 3.02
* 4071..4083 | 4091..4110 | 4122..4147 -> 0.02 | 3.31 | 3.21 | 3.19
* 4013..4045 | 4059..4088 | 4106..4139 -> 0.04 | 3.4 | 3.23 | 3.3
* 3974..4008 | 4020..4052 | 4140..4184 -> -0.15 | 2.85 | 3.36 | 3.13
